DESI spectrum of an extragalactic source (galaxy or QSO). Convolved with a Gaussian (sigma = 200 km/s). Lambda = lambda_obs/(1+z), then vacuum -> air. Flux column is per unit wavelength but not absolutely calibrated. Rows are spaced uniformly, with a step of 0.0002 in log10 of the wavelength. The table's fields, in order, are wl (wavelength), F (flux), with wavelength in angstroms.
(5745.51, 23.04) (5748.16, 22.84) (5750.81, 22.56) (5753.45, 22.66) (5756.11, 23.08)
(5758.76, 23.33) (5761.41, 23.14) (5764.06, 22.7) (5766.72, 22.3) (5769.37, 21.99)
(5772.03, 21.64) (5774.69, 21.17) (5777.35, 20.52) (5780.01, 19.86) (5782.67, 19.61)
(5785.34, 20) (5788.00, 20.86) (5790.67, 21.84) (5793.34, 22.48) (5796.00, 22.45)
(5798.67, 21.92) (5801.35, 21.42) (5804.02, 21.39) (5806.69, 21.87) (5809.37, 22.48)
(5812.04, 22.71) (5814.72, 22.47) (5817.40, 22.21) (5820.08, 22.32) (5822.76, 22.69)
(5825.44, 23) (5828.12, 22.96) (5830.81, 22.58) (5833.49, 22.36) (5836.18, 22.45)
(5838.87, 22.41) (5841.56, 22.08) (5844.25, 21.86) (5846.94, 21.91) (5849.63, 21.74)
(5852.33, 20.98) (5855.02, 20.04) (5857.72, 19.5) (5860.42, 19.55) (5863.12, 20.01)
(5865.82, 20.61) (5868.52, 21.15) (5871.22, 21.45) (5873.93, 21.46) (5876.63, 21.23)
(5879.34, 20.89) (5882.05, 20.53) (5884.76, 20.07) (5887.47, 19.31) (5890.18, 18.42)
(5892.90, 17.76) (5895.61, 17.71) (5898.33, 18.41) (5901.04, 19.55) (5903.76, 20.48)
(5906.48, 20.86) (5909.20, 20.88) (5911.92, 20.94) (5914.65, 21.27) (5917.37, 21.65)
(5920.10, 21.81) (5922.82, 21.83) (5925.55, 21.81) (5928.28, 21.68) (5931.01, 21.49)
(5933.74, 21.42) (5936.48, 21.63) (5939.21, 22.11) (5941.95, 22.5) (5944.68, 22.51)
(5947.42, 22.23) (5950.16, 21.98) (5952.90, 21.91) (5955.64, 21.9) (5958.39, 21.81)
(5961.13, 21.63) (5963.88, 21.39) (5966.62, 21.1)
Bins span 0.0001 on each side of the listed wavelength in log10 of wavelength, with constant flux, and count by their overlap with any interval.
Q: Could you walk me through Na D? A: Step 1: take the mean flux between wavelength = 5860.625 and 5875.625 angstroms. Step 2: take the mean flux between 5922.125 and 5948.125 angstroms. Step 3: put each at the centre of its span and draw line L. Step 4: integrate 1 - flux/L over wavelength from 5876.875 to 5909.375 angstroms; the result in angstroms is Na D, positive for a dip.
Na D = 2.5 angstroms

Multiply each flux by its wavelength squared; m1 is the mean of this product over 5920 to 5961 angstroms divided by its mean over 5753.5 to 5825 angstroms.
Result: 1.1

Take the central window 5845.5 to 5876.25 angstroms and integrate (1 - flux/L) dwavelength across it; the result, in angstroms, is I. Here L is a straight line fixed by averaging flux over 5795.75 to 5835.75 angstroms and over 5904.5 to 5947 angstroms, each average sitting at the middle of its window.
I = 1.75 angstroms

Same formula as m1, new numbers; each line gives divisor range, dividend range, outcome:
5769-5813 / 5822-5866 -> 1.03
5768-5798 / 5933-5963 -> 1.10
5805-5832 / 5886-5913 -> 0.89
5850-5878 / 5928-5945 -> 1.09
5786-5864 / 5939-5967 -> 1.05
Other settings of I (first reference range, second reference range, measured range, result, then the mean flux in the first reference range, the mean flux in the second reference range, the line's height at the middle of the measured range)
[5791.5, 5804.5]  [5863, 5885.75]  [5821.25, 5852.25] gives -1.3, 22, 20.9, 21.4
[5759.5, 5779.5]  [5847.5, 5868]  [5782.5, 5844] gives -2.6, 21.9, 20.4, 21.2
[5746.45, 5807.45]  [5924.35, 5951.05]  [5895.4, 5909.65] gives 1.4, 21.8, 21.9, 21.9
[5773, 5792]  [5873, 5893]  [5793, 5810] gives -1.2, 20.6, 20.1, 20.5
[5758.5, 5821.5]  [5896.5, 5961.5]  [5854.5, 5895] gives 2.7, 21.8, 21.4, 21.5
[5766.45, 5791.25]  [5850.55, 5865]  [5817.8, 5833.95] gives -1.8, 20.9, 20.1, 20.4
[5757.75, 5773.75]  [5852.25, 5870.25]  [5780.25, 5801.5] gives 0.6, 22.5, 20.2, 21.9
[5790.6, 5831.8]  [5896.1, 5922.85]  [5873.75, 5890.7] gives 0.7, 22.3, 20.6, 21.1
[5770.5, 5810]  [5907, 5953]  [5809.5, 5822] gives -0.6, 21.3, 21.7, 21.4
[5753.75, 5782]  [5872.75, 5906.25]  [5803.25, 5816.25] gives -0.6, 21.9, 19.7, 21.2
